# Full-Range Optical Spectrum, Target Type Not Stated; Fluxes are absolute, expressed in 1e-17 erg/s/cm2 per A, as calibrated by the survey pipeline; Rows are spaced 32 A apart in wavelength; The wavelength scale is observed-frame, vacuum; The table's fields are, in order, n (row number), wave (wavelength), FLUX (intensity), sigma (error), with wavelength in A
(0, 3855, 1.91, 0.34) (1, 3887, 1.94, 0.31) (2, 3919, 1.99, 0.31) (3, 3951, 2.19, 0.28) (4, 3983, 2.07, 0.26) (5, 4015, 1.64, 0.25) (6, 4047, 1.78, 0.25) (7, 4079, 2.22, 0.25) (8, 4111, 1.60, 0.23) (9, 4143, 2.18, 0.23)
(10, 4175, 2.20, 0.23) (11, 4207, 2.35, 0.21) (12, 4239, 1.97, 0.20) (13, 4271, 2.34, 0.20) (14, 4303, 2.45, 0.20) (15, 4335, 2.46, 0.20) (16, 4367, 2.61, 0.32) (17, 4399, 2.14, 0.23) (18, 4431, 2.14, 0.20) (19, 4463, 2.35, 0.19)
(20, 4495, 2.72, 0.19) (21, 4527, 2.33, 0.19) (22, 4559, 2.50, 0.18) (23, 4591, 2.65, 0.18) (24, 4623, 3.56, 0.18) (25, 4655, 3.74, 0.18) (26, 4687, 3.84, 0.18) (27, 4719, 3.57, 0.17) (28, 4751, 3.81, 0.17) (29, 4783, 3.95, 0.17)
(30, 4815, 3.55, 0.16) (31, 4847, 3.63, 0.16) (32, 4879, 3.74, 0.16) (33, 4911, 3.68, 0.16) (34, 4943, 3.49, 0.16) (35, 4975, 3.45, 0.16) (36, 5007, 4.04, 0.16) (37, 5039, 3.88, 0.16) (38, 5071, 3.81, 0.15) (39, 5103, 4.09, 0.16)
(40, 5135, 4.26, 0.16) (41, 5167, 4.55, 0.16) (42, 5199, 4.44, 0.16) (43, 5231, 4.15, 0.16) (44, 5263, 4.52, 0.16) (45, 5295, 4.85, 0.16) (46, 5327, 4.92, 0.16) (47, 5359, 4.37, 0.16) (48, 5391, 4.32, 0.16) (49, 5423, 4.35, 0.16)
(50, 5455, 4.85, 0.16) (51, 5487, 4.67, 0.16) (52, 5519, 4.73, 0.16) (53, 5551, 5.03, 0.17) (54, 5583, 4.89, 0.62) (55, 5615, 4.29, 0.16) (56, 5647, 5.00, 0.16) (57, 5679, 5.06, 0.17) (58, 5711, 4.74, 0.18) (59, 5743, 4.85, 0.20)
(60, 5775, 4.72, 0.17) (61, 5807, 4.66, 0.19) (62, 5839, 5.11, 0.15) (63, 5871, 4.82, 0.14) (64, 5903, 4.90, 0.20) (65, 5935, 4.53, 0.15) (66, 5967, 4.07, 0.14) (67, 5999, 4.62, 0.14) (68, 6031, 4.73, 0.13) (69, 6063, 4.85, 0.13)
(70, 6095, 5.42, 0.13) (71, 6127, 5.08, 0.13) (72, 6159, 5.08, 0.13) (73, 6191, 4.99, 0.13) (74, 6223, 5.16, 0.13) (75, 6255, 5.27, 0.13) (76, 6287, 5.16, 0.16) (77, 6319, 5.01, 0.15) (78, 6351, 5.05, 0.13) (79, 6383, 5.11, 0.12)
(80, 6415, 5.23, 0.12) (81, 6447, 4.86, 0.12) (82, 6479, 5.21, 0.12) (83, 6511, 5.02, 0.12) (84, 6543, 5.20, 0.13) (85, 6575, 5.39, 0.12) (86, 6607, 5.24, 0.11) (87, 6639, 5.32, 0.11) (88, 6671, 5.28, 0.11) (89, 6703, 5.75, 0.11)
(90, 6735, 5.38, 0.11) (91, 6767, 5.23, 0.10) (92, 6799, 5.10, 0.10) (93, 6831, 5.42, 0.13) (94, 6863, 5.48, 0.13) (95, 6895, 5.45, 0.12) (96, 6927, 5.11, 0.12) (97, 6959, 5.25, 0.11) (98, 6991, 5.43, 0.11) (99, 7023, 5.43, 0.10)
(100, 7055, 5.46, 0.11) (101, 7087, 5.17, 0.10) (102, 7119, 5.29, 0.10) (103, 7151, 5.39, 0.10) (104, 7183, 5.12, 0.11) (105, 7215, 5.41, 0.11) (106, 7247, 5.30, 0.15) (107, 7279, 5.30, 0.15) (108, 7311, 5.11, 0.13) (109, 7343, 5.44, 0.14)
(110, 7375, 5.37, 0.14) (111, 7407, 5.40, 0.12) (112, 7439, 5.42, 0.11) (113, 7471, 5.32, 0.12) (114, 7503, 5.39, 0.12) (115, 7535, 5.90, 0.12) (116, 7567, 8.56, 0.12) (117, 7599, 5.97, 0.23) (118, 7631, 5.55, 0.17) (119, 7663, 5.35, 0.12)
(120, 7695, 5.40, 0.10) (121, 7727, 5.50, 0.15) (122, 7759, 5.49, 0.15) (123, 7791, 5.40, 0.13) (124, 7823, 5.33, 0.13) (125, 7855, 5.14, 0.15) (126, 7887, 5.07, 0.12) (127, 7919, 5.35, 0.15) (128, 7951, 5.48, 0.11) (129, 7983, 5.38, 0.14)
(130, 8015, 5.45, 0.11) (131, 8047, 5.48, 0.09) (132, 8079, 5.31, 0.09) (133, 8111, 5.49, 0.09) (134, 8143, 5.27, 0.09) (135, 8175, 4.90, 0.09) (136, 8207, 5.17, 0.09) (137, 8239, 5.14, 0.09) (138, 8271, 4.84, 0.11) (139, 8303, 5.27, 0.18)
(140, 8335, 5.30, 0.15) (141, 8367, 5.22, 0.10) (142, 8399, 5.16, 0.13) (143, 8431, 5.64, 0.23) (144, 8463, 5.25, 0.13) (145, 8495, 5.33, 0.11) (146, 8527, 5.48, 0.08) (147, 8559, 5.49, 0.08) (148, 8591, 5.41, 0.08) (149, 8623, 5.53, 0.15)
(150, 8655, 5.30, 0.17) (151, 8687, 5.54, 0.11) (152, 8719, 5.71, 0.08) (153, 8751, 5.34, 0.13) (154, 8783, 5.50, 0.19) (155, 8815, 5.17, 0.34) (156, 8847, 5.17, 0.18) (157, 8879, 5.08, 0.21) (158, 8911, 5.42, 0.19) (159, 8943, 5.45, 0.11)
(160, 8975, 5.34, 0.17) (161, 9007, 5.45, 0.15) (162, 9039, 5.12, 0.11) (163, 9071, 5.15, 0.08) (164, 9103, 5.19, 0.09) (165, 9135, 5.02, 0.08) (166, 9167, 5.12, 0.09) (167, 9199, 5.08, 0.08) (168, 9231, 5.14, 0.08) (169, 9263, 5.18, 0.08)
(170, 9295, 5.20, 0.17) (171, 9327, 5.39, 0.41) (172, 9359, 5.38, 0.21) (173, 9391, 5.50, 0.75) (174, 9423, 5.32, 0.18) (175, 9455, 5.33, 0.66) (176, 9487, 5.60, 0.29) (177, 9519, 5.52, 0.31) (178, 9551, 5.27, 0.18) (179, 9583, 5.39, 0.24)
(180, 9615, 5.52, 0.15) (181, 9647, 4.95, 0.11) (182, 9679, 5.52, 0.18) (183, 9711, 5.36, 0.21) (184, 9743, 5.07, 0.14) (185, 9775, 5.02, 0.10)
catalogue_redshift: 0.151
